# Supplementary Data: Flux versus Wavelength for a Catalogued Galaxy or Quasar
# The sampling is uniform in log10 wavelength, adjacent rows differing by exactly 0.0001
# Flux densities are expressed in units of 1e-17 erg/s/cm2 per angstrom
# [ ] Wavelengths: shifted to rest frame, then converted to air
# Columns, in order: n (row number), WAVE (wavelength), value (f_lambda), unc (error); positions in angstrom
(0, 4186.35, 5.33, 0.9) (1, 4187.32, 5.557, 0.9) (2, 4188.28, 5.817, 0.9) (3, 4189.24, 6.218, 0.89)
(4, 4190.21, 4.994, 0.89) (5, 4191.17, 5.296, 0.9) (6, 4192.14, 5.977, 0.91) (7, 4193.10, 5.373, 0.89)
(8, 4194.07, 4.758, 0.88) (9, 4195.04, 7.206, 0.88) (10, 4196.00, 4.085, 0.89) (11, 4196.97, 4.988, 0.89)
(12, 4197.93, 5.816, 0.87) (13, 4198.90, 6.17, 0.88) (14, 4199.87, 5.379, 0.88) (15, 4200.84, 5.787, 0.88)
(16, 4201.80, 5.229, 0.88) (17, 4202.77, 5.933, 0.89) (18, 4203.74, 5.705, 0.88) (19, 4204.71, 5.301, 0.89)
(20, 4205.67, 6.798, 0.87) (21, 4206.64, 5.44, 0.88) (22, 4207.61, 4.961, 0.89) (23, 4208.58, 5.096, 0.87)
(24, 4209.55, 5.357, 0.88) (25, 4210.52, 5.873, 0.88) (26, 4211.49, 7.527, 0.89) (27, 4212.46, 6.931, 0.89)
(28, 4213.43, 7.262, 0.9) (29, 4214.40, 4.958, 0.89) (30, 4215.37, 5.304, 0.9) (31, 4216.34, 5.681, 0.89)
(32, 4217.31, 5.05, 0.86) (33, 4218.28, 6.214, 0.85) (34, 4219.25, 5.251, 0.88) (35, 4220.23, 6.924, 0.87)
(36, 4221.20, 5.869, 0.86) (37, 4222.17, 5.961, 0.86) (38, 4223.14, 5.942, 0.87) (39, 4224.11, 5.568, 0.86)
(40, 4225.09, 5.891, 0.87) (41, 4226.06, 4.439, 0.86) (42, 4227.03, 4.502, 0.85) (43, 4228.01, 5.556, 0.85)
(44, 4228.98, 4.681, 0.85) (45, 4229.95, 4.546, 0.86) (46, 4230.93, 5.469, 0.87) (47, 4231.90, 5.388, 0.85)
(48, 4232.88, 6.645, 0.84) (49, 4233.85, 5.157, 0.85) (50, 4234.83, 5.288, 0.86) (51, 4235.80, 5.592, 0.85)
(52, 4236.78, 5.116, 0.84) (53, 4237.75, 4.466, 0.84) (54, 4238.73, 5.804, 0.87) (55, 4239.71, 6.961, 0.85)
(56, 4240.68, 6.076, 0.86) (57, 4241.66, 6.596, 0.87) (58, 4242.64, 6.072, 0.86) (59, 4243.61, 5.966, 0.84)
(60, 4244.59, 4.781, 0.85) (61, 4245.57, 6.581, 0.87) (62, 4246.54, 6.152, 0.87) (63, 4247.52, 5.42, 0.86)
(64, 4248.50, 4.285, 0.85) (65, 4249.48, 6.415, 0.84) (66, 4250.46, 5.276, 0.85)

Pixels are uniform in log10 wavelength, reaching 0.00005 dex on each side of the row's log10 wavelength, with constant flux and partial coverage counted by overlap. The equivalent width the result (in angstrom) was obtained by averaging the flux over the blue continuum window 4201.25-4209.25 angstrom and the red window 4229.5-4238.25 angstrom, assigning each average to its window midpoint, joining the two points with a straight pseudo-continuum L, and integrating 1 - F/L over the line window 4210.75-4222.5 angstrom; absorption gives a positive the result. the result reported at -1.3 angstrom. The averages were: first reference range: 5.56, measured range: 6.07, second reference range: 5.3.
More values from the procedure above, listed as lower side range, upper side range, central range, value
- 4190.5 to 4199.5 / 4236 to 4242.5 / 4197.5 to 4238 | 0.3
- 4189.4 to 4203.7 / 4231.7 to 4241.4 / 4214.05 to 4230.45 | 0.5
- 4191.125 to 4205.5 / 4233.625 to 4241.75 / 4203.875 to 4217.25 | -0.6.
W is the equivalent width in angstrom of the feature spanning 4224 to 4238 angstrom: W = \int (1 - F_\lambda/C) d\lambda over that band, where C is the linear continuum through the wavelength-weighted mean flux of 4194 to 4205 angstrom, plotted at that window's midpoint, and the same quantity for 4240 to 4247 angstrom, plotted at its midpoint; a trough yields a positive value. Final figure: 1.65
